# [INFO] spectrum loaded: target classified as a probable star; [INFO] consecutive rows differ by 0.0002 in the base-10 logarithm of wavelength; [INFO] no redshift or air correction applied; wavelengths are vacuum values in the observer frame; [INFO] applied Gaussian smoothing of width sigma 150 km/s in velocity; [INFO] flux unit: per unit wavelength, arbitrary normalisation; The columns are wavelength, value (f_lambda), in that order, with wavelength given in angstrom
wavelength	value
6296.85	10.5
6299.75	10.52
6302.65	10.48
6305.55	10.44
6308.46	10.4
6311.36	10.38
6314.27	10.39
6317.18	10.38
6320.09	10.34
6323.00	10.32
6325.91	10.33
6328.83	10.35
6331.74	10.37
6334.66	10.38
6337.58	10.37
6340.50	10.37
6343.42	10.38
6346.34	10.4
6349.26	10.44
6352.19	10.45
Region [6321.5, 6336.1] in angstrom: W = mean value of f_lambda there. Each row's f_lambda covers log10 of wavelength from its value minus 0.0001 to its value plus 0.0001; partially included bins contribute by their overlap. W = 10.3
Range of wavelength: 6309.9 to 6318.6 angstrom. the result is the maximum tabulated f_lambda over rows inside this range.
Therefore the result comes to 10.39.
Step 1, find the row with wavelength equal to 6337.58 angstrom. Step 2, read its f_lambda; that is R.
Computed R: 10.37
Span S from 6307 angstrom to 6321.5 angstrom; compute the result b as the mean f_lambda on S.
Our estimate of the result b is 10.4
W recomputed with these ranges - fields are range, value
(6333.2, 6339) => 10.4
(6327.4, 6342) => 10.4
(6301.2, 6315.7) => 10.4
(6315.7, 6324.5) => 10.3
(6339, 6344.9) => 10.4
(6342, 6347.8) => 10.4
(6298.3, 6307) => 10.5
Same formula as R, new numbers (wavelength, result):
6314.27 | 10.39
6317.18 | 10.38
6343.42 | 10.38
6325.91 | 10.33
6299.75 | 10.52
